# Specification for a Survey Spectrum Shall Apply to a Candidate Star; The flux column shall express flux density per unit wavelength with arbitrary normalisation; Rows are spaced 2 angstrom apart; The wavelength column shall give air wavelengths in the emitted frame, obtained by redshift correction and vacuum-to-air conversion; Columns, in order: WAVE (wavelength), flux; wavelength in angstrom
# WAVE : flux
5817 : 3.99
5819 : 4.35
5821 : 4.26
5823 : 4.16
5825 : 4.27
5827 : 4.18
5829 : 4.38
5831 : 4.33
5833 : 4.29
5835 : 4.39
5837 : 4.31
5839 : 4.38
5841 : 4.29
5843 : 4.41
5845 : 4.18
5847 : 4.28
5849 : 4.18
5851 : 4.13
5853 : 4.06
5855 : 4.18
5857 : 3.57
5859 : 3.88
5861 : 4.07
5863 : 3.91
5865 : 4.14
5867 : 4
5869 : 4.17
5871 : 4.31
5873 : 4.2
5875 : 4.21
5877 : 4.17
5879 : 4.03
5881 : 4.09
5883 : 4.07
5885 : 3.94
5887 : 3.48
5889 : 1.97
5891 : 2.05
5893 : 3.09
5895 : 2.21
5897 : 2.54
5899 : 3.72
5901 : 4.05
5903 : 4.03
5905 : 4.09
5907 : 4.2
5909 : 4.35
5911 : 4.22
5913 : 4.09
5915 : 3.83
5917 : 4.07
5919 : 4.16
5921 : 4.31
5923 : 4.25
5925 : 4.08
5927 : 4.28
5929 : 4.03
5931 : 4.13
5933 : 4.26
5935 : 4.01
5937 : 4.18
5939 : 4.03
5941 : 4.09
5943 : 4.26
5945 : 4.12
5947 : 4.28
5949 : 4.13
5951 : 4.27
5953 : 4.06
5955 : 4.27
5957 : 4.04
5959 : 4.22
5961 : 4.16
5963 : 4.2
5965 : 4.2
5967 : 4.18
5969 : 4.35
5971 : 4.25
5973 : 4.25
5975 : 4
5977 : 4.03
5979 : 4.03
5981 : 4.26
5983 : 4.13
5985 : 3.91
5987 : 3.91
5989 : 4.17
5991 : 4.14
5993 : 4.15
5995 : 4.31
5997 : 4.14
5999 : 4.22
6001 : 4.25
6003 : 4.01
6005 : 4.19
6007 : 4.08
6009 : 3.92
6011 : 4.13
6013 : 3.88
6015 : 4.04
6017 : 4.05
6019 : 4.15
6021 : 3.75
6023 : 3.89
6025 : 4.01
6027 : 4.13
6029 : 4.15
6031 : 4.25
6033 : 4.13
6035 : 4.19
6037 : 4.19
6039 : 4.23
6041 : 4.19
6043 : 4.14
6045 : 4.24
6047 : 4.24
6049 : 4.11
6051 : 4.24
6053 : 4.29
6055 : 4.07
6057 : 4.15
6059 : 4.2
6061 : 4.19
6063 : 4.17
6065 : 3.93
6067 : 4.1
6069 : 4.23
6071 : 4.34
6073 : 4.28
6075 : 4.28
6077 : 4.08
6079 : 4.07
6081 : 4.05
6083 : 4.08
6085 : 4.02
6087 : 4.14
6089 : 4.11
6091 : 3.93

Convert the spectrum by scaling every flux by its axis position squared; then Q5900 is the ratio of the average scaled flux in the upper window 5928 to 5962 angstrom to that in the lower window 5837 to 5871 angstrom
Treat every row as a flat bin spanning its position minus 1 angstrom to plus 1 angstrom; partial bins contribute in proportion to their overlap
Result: 1.0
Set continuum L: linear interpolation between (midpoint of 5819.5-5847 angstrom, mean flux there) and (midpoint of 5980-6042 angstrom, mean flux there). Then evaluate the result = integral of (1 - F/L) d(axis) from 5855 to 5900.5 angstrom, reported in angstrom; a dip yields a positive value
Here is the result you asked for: 6.5 angstrom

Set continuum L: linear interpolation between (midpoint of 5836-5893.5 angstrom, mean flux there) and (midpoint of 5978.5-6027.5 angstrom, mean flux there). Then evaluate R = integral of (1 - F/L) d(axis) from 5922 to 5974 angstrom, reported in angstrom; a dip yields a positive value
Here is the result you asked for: -2.1 angstrom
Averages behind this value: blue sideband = 3.93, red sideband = 4.07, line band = 4.18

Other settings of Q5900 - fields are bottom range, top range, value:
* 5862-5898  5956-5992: 1.19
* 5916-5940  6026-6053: 1.05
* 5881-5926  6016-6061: 1.18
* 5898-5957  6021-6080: 1.05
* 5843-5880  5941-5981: 1.05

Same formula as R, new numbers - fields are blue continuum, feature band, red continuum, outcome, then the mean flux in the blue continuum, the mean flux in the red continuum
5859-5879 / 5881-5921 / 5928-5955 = 4.9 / 4.11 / 4.15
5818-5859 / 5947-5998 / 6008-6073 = 0.1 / 4.22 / 4.12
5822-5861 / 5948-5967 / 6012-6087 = -0.1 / 4.2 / 4.13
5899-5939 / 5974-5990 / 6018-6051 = 0.3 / 4.12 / 4.13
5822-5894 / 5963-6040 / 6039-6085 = 0.0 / 3.99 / 4.17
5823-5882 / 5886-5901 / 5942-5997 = 4.9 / 4.17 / 4.16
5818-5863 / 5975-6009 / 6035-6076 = 0.7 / 4.2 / 4.19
